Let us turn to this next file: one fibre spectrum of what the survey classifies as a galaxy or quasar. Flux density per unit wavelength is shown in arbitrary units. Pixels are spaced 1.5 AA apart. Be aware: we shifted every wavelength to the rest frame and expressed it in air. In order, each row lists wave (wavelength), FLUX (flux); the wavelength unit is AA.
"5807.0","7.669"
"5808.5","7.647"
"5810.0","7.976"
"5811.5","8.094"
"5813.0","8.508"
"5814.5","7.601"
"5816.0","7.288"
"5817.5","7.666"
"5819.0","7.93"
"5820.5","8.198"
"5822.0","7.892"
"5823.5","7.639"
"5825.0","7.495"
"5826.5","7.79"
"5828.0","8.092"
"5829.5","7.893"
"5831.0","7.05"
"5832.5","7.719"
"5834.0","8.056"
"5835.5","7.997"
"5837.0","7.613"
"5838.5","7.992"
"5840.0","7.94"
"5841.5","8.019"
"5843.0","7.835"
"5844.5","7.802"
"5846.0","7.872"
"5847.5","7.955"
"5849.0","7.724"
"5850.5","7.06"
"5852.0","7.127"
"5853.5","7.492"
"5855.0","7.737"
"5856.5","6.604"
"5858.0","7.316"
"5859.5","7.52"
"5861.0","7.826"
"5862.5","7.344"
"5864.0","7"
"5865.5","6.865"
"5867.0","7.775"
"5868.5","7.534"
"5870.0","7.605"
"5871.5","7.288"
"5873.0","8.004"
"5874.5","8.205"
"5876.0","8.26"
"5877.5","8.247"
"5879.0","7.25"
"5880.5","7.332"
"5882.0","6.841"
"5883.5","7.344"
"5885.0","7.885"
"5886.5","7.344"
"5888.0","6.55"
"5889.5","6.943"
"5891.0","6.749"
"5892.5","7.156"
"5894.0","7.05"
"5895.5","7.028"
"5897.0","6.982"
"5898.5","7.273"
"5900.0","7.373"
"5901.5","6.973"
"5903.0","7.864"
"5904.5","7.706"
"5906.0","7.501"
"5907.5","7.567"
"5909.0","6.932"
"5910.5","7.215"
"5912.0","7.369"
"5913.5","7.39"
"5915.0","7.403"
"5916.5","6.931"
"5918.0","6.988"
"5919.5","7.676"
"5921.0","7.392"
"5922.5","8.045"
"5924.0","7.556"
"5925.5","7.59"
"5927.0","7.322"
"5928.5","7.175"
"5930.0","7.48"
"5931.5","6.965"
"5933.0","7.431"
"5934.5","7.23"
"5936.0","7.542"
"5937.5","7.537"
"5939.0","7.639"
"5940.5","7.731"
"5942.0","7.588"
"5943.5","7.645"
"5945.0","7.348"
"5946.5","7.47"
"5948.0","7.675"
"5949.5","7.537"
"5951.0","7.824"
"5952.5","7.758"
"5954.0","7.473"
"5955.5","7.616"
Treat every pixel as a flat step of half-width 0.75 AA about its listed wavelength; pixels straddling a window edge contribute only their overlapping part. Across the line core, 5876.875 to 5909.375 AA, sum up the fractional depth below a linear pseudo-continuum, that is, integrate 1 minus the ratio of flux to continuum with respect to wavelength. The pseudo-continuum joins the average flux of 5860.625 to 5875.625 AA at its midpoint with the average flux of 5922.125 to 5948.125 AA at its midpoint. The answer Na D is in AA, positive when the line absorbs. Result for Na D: 1.1 AA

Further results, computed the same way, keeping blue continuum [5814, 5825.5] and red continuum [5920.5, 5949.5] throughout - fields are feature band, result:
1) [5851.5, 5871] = 0.7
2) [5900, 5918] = 0.5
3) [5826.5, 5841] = -0.2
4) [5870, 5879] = -0.3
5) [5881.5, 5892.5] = 0.7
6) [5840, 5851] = -0.2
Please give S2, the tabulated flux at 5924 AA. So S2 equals 7.556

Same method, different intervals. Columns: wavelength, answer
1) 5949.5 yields 7.537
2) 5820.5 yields 8.198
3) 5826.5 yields 7.79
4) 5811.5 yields 8.094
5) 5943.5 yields 7.645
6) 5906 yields 7.501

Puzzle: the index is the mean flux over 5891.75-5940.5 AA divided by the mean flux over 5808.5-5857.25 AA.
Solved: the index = 1.0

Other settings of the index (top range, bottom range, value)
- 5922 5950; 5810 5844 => 0.96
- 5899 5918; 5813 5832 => 0.95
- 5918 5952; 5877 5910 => 1.03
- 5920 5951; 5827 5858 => 0.98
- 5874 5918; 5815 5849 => 0.94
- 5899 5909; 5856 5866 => 1.03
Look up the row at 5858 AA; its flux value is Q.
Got 7.316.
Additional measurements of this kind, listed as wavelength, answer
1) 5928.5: 7.175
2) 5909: 6.932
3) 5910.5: 7.215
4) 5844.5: 7.802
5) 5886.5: 7.344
